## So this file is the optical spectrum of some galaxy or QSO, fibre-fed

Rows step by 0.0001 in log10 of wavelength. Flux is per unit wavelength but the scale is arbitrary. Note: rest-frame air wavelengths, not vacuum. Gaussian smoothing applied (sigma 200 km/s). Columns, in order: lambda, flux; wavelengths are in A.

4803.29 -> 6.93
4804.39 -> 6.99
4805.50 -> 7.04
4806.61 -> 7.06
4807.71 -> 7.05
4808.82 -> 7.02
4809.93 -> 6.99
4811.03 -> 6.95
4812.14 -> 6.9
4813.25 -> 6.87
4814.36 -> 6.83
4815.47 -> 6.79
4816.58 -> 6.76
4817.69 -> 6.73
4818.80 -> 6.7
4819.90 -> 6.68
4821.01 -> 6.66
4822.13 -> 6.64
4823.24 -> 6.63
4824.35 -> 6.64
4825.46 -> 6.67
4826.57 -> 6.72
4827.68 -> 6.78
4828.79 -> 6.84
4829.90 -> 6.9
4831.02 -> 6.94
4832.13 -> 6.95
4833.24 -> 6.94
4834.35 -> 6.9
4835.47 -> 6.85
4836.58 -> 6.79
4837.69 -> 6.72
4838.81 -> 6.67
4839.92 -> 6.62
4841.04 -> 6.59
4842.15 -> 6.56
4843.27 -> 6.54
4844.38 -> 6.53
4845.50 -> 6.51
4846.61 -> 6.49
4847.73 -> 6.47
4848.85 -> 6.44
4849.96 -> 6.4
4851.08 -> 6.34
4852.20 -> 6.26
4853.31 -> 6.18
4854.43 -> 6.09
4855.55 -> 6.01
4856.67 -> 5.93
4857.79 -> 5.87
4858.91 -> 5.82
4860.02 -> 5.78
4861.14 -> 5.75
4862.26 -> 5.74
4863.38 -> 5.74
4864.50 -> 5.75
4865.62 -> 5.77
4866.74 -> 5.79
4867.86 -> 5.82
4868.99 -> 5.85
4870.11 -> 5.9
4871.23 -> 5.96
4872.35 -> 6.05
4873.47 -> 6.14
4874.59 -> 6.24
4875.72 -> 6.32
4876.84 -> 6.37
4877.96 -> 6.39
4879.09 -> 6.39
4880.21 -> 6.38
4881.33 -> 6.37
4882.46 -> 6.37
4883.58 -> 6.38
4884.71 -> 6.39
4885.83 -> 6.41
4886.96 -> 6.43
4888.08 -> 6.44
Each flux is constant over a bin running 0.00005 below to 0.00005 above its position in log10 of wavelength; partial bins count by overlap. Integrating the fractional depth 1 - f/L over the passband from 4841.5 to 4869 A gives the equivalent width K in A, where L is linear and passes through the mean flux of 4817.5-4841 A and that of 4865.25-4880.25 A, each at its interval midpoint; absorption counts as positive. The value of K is 1.1 A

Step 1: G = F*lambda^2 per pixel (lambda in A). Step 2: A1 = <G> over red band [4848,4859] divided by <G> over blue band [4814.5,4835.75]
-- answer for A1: 0.9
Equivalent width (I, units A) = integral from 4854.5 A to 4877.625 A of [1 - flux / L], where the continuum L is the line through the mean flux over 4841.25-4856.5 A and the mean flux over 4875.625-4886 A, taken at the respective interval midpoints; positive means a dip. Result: 1.6 A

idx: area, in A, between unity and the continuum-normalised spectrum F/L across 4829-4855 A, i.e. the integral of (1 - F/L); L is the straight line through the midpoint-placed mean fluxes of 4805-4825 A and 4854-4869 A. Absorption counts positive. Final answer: -1.4 A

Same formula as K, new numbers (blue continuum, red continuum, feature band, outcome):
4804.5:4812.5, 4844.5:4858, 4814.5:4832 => 0.0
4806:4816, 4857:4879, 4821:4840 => -0.5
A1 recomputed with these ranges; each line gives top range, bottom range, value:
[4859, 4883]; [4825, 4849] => 0.91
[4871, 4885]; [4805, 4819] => 0.94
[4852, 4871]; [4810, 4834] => 0.88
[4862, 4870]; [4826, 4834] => 0.85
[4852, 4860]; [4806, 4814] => 0.88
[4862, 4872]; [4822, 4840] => 0.87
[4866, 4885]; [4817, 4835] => 0.93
